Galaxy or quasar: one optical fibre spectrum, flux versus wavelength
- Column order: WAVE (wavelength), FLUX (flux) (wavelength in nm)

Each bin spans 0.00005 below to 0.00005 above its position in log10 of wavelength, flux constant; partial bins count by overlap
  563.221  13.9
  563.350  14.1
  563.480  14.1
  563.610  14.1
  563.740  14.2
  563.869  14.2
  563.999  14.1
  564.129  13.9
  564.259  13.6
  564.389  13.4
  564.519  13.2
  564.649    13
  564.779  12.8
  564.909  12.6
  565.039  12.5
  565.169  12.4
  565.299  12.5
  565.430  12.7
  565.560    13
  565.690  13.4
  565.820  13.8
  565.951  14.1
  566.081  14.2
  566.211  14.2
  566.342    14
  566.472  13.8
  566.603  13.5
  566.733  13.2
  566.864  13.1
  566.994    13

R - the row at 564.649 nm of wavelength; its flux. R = 13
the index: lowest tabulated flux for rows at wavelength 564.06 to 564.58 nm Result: 13.2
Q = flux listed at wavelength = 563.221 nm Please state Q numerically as 13.9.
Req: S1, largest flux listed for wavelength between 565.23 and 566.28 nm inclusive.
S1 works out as 14.2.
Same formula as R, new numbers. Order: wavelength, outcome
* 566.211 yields 14.2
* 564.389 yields 13.4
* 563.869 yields 14.2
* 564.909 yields 12.6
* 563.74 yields 14.2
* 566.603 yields 13.5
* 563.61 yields 14.1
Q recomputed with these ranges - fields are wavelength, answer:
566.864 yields 13.1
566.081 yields 14.2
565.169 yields 12.4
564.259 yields 13.6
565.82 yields 13.8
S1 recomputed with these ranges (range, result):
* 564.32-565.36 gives 13.4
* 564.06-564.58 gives 13.9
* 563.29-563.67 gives 14.1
